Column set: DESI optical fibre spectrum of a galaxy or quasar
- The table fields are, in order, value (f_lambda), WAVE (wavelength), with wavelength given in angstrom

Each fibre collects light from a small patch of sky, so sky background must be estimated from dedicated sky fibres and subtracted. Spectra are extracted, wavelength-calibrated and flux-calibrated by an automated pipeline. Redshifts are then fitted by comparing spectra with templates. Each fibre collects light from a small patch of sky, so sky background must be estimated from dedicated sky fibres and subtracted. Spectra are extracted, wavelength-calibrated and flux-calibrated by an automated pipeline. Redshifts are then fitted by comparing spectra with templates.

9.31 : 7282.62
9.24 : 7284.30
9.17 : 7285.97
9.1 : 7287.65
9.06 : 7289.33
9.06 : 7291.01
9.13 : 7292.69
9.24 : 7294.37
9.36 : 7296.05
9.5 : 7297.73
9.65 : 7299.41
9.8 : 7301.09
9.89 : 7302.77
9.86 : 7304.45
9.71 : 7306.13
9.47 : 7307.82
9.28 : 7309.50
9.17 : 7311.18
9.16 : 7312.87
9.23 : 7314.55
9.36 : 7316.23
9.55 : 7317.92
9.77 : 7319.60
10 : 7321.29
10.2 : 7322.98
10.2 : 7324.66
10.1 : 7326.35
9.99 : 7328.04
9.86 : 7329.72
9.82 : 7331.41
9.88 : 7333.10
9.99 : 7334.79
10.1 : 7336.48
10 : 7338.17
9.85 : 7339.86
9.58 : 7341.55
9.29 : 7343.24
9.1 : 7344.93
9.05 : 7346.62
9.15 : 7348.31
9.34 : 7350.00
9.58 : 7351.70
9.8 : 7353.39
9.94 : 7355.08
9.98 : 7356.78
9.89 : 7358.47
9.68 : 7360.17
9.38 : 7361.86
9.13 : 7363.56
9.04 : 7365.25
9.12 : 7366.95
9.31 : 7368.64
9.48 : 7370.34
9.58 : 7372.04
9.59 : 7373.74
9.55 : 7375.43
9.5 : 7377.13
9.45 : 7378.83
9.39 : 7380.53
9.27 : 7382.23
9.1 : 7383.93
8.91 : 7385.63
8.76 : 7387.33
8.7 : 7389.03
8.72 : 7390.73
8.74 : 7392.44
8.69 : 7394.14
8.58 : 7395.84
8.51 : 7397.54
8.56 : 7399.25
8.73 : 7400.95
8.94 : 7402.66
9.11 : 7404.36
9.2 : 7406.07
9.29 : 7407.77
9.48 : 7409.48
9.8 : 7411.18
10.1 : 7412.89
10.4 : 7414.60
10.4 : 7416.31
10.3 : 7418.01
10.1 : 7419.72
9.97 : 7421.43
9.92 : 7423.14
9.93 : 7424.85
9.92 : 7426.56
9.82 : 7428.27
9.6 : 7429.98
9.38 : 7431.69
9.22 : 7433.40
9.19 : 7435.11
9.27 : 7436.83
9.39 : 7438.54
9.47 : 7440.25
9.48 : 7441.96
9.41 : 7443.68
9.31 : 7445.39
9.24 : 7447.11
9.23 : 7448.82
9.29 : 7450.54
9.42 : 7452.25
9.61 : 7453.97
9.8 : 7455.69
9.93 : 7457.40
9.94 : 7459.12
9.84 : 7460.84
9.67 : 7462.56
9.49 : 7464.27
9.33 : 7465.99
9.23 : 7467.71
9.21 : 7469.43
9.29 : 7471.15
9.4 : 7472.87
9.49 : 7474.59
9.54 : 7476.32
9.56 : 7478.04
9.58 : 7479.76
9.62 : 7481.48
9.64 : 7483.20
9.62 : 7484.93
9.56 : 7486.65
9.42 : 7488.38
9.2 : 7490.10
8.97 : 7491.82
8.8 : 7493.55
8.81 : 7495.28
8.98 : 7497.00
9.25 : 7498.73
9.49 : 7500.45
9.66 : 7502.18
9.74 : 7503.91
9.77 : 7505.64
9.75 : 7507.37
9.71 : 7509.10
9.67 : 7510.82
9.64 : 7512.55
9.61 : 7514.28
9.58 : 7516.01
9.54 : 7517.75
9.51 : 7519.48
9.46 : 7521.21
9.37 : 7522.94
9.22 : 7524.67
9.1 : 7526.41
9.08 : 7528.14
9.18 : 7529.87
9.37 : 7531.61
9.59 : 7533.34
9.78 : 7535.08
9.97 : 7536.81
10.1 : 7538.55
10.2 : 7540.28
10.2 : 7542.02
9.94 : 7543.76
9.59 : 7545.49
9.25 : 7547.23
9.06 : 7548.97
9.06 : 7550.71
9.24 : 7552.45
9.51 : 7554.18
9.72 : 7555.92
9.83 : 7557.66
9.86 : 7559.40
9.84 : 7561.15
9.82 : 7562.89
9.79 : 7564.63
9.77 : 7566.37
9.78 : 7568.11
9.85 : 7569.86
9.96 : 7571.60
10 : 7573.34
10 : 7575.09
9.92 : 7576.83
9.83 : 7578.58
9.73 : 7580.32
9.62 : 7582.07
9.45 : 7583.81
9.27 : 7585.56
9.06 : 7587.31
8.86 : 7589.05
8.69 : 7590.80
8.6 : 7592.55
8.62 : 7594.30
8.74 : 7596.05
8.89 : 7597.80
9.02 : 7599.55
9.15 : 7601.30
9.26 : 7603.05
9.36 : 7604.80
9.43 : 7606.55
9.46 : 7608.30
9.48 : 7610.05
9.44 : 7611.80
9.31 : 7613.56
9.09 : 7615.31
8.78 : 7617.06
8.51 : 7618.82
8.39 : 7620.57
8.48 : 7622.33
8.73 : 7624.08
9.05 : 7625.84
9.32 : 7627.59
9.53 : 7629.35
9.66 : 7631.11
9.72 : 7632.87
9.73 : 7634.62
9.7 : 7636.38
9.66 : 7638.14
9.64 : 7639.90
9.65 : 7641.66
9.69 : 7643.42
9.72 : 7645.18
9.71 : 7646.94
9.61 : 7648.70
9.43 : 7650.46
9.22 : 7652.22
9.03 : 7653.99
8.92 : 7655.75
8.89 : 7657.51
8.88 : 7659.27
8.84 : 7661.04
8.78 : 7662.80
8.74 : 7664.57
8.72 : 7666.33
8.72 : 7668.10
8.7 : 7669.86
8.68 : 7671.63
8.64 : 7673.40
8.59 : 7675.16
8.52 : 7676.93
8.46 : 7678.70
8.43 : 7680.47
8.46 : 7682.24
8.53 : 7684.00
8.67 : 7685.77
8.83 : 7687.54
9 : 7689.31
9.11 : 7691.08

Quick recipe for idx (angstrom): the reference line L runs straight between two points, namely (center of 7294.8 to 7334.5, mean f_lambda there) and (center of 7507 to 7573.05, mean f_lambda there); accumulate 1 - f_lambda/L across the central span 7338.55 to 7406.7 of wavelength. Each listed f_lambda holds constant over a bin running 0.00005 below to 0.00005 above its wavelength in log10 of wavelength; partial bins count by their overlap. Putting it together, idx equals 3.1 angstrom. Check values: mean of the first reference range 9.69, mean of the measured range 9.24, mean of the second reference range 9.62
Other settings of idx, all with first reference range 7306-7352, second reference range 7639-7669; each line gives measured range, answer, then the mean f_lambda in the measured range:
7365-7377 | 0.2 angstrom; 9.41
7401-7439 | -0.6 angstrom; 9.65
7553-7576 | -1.3 angstrom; 9.82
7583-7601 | 0.7 angstrom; 8.92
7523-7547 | -0.7 angstrom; 9.62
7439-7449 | 0.1 angstrom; 9.37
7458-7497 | 0.1 angstrom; 9.41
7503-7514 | -0.4 angstrom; 9.71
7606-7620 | 0.1 angstrom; 9.17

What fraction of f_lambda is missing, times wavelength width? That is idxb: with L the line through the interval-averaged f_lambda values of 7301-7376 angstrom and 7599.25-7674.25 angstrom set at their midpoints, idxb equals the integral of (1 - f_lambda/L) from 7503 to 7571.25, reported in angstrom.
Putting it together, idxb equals -2.2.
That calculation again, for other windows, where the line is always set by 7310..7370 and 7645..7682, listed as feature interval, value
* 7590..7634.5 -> -0.4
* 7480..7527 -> -1.0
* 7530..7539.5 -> -0.6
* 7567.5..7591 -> -1.3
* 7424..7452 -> -0.2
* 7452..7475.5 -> -0.5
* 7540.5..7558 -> -0.8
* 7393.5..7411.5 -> 1.0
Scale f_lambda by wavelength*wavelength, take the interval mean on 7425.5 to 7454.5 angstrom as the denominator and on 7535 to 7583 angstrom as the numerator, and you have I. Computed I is 1.07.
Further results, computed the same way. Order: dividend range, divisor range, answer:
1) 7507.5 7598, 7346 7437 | 1.06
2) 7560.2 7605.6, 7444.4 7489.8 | 1.02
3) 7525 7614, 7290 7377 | 1.05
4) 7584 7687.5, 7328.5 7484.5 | 1.02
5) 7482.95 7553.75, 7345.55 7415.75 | 1.06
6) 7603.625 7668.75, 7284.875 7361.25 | 1.04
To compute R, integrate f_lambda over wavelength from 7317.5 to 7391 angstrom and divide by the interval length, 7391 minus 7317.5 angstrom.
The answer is 9.54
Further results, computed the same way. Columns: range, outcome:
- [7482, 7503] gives 9.29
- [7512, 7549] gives 9.57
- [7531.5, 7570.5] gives 9.71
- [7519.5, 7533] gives 9.29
